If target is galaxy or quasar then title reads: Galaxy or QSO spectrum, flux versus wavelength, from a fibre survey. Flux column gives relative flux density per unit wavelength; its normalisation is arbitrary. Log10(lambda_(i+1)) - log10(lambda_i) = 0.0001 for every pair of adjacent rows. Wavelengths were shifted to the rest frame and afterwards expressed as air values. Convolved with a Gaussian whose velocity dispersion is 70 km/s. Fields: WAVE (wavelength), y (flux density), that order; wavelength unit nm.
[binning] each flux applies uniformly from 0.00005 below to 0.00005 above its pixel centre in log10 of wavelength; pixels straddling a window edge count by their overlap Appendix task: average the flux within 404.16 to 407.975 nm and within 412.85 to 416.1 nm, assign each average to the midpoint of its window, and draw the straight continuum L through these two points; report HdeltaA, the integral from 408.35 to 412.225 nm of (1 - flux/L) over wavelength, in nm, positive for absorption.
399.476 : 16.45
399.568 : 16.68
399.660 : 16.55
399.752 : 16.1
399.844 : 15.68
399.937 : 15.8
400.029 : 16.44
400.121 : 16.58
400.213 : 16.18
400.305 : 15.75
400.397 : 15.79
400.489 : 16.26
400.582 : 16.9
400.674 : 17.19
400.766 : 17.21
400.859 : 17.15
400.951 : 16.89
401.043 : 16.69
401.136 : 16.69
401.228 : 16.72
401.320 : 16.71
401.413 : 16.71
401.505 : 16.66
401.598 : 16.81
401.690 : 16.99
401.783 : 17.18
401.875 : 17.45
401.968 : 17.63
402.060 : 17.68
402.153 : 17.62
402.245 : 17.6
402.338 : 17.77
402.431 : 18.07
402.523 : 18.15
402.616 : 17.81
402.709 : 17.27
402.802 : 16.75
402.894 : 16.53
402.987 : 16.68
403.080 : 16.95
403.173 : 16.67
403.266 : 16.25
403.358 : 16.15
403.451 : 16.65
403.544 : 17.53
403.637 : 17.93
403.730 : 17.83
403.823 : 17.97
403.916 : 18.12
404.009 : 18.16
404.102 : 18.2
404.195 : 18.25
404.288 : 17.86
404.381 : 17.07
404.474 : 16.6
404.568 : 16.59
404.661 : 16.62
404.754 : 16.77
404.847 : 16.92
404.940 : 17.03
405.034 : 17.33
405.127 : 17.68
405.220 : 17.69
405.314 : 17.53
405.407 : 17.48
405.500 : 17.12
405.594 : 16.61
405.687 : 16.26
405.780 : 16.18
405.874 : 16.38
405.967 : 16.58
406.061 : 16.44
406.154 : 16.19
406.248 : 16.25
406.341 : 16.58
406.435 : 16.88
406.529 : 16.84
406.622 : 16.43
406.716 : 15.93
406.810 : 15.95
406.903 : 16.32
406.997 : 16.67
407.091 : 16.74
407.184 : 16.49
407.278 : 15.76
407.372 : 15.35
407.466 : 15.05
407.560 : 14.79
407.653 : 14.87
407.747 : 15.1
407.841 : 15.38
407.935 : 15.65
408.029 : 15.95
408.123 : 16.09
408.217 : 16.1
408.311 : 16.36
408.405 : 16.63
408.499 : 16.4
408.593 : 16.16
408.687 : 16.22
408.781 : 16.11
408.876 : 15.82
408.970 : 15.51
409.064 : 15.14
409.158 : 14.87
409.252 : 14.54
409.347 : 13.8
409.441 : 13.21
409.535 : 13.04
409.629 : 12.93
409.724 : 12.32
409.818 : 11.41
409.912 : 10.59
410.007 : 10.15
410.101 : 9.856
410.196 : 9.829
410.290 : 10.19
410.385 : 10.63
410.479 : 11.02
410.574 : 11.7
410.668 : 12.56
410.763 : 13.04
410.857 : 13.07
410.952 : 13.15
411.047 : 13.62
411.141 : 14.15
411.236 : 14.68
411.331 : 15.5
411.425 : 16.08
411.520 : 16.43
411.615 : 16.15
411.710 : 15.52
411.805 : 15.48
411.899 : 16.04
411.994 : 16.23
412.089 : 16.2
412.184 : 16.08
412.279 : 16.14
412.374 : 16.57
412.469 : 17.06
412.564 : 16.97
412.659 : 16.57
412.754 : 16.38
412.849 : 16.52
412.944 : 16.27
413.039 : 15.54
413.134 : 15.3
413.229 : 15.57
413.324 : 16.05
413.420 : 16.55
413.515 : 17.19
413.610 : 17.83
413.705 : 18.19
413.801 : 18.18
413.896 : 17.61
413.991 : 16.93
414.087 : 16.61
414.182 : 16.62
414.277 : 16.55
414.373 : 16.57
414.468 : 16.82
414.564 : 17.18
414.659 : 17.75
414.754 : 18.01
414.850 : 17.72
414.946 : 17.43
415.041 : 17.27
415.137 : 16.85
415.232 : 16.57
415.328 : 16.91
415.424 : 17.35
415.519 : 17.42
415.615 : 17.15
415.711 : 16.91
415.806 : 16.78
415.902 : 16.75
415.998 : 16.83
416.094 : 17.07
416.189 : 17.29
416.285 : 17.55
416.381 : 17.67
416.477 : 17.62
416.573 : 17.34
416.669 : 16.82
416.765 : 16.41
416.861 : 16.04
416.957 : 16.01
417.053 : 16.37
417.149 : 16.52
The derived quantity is 0.64 nm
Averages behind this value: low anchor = 16.5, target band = 14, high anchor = 16.9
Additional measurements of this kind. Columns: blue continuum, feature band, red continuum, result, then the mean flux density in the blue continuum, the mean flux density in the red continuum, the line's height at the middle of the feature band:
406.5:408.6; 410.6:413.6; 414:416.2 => 0.19 nm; 15.9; 17.1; 16.6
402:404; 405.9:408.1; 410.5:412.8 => 0.05 nm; 17.4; 15.2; 16.3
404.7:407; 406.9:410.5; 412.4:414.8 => 0.52 nm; 16.7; 16.8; 16.8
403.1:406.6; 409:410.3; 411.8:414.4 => 0.34 nm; 17.1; 16.6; 16.8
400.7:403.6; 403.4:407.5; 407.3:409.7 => -0.19 nm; 17.1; 15.2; 16.1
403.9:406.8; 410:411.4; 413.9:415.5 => 0.39 nm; 17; 17.1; 17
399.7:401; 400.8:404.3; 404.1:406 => -0.12 nm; 16.4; 17.1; 16.7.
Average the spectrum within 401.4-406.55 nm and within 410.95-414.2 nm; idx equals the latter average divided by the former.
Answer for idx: 0.95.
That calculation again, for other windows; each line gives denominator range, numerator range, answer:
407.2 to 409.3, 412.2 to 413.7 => 1.05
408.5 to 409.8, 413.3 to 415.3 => 1.18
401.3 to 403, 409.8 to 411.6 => 0.73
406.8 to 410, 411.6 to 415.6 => 1.11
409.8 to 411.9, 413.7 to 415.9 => 1.32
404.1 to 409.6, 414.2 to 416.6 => 1.06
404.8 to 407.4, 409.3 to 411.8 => 0.78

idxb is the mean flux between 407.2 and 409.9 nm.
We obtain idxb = 15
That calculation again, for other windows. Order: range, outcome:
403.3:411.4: 15.4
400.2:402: 16.8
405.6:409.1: 16.1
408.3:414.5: 15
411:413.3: 15.9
